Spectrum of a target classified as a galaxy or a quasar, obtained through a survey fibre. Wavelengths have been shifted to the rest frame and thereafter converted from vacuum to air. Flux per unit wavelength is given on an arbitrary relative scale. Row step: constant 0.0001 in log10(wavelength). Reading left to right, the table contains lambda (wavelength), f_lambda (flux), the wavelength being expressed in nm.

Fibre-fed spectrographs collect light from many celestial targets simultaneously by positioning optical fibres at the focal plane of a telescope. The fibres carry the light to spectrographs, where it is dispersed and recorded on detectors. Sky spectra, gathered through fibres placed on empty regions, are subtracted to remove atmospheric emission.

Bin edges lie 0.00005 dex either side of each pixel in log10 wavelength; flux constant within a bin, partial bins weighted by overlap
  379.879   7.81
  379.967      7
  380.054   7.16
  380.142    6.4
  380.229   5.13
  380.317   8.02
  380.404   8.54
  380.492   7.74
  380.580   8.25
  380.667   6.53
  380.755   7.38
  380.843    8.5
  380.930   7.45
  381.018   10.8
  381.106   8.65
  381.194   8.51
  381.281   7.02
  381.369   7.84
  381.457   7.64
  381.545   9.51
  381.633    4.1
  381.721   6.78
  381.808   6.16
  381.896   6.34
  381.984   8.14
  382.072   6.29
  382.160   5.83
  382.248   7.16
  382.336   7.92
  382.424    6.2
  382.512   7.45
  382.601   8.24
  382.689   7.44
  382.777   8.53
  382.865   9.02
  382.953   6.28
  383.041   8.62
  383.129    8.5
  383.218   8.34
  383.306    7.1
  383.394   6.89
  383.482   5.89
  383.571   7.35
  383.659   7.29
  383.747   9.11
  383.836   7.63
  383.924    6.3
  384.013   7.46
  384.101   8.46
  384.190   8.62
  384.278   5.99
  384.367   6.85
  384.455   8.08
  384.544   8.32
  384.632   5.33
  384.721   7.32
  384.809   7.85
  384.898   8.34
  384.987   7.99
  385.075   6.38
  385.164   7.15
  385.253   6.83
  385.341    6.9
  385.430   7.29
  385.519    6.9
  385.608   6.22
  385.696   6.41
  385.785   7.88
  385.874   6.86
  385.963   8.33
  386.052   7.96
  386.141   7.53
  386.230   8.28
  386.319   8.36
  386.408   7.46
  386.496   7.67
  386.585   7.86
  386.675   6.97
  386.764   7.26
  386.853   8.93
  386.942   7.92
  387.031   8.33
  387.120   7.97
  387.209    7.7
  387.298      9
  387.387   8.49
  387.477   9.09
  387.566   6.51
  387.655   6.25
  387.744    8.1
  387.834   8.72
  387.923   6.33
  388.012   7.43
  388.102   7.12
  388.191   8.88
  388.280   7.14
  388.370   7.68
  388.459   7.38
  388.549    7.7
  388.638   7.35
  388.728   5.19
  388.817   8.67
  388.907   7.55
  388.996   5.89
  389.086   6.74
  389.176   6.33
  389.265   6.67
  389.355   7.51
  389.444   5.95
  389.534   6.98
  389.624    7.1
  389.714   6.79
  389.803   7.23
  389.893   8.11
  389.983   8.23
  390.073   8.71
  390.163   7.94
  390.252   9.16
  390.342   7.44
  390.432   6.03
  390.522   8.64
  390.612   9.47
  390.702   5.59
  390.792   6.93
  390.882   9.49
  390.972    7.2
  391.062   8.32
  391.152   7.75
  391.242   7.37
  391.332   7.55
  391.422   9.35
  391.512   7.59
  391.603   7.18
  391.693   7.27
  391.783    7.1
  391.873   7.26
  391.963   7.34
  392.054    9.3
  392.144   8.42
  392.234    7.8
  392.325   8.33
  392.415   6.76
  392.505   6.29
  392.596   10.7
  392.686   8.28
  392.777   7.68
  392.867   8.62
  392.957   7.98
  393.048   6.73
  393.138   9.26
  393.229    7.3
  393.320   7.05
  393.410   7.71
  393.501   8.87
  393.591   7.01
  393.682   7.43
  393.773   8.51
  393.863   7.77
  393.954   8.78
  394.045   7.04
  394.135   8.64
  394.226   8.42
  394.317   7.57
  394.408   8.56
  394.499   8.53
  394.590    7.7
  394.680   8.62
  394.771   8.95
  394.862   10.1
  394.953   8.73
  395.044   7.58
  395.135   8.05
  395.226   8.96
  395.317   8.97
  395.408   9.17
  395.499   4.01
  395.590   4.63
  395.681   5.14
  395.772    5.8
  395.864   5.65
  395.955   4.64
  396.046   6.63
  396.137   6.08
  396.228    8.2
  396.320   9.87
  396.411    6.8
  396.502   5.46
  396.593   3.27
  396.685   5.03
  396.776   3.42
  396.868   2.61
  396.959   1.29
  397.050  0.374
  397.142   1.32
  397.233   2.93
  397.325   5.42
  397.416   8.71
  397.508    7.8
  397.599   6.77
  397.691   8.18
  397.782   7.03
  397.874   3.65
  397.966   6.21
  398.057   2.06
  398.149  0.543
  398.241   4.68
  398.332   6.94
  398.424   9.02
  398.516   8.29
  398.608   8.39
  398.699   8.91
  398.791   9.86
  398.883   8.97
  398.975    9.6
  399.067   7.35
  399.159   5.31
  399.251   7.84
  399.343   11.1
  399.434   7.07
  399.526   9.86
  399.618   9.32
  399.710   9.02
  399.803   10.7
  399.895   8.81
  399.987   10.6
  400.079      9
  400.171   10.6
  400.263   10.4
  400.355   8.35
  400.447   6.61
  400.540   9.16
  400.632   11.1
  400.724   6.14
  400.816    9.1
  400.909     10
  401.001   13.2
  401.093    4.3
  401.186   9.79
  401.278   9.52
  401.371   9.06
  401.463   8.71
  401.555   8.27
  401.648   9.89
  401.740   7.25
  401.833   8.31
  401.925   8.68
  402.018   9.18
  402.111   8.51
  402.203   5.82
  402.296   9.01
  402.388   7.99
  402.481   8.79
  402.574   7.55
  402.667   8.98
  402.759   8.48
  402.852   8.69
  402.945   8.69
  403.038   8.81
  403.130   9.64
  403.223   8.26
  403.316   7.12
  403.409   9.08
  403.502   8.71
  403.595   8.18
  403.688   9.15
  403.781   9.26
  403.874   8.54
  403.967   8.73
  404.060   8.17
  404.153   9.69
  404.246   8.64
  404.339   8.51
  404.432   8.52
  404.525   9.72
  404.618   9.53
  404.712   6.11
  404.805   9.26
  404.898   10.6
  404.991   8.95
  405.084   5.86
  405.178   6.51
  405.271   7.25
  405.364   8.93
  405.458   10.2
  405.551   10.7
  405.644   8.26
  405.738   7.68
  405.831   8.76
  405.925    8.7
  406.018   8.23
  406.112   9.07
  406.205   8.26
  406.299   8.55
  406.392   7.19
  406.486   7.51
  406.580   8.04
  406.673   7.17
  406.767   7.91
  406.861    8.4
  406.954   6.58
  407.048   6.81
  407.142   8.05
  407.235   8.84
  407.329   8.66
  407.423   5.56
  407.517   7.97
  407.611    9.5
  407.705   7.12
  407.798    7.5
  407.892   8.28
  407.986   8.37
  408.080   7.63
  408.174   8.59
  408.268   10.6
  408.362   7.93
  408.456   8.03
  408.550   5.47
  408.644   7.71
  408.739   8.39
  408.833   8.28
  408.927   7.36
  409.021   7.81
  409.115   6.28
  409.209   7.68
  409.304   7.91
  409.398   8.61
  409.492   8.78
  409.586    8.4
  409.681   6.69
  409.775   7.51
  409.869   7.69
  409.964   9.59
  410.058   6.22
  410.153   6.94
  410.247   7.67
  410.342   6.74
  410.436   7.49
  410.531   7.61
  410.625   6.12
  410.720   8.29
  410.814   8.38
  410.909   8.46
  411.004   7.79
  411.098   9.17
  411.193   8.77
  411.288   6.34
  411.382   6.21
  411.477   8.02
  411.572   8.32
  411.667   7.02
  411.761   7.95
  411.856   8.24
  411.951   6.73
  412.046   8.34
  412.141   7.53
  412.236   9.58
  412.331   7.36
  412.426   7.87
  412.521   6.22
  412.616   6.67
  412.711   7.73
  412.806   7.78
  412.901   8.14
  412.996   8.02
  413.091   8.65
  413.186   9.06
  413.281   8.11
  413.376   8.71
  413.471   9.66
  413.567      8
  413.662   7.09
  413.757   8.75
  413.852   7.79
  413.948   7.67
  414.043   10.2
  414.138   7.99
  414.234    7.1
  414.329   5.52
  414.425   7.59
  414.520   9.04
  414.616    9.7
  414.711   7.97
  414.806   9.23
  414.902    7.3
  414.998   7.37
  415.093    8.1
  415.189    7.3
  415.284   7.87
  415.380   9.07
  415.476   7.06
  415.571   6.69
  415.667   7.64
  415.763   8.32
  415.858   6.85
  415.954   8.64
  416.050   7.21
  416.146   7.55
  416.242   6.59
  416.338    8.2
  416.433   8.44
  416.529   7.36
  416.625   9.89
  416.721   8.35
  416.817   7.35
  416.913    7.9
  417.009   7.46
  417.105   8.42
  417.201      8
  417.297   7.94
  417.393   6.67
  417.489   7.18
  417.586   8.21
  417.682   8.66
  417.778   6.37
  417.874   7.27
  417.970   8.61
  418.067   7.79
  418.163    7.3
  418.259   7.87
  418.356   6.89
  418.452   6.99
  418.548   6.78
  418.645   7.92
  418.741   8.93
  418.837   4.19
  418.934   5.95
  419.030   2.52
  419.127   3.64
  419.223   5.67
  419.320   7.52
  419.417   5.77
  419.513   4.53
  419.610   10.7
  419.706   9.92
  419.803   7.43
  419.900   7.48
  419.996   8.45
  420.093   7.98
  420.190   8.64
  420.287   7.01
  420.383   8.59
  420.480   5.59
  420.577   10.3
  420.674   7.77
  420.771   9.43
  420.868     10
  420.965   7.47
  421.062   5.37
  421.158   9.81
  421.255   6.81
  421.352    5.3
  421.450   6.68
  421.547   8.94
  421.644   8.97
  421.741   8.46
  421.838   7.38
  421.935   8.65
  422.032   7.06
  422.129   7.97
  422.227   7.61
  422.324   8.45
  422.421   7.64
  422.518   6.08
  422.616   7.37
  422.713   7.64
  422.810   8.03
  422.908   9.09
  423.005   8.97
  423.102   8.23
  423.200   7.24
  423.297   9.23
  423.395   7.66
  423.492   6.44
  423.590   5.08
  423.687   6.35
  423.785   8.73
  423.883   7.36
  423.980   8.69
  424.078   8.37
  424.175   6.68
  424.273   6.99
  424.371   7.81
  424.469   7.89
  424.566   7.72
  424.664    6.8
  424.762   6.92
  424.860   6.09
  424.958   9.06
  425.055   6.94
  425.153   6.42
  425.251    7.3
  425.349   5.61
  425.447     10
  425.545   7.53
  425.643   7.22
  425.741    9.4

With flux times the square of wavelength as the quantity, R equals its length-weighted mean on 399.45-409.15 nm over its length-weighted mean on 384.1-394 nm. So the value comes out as 1.20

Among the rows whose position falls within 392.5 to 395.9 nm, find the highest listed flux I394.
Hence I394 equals 10.7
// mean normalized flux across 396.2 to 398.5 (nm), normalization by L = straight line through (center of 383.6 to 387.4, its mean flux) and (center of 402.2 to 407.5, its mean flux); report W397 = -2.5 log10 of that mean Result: 0.491 mag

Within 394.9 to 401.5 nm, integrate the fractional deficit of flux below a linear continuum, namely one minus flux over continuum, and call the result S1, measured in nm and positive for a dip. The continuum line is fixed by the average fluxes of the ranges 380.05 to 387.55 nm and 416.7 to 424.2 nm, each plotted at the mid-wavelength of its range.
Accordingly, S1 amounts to 0.296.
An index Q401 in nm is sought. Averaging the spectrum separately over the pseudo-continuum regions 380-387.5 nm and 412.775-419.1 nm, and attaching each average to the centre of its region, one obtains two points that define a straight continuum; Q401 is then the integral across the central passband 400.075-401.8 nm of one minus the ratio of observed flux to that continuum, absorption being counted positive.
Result -0.30 nm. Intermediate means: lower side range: 7.53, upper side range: 7.72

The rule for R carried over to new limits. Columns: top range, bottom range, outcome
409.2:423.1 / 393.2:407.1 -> 1.07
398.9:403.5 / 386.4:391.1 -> 1.23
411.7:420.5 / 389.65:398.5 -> 1.21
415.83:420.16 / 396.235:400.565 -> 1.17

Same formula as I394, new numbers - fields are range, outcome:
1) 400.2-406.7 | 13.2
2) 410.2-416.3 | 10.2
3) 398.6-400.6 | 11.1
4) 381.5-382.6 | 9.51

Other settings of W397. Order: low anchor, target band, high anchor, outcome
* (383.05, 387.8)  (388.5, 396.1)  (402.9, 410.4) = 0.020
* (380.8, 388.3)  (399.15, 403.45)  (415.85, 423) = -0.163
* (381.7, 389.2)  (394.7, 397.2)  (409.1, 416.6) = 0.263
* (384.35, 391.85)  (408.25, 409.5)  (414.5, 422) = -0.033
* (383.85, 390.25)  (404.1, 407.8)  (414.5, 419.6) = -0.113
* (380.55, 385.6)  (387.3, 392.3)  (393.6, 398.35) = -0.107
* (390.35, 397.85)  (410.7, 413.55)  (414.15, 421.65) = -0.071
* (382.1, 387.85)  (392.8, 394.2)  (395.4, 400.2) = -0.150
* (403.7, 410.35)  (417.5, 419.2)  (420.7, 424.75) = 0.151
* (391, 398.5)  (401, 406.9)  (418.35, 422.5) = -0.194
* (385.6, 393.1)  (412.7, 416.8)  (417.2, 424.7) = -0.069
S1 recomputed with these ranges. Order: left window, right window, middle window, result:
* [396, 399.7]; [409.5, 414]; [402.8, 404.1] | -0.32 nm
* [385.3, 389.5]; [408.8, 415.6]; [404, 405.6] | -0.19 nm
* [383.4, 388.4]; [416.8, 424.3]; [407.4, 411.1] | -0.14 nm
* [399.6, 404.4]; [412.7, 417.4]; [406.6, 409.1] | 0.18 nm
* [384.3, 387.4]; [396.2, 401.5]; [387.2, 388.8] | -0.01 nm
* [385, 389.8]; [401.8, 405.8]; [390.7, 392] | 0.01 nm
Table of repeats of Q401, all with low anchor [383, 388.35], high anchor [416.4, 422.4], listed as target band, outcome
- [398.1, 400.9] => -0.324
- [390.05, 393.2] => -0.140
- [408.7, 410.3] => -0.040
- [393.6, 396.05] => -0.006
